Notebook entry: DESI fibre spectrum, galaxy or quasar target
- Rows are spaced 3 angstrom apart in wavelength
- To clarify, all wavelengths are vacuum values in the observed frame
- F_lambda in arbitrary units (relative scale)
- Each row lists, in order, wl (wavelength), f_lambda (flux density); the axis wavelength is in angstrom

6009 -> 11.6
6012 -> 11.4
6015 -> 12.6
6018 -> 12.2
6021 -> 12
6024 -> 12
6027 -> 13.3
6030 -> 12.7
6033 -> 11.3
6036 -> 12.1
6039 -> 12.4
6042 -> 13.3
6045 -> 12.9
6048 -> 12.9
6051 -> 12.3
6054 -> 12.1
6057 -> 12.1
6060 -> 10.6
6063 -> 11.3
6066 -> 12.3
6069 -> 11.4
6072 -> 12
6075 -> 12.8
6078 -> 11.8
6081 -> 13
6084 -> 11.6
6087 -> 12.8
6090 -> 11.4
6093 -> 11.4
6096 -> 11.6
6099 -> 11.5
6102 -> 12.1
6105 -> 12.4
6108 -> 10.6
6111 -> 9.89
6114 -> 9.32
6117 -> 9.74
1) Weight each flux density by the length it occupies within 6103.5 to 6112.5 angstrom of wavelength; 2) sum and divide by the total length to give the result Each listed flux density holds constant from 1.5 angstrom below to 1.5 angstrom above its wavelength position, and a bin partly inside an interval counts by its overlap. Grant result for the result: 11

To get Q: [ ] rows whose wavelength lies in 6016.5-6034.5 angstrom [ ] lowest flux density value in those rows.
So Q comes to 11.3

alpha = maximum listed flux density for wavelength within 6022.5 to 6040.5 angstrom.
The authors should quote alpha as 13.3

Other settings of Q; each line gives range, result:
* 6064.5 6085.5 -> 11.4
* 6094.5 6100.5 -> 11.5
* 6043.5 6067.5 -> 10.6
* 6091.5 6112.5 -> 9.89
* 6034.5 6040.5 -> 12.1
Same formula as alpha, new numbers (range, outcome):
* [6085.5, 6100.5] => 12.8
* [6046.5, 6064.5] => 12.9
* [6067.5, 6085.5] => 13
